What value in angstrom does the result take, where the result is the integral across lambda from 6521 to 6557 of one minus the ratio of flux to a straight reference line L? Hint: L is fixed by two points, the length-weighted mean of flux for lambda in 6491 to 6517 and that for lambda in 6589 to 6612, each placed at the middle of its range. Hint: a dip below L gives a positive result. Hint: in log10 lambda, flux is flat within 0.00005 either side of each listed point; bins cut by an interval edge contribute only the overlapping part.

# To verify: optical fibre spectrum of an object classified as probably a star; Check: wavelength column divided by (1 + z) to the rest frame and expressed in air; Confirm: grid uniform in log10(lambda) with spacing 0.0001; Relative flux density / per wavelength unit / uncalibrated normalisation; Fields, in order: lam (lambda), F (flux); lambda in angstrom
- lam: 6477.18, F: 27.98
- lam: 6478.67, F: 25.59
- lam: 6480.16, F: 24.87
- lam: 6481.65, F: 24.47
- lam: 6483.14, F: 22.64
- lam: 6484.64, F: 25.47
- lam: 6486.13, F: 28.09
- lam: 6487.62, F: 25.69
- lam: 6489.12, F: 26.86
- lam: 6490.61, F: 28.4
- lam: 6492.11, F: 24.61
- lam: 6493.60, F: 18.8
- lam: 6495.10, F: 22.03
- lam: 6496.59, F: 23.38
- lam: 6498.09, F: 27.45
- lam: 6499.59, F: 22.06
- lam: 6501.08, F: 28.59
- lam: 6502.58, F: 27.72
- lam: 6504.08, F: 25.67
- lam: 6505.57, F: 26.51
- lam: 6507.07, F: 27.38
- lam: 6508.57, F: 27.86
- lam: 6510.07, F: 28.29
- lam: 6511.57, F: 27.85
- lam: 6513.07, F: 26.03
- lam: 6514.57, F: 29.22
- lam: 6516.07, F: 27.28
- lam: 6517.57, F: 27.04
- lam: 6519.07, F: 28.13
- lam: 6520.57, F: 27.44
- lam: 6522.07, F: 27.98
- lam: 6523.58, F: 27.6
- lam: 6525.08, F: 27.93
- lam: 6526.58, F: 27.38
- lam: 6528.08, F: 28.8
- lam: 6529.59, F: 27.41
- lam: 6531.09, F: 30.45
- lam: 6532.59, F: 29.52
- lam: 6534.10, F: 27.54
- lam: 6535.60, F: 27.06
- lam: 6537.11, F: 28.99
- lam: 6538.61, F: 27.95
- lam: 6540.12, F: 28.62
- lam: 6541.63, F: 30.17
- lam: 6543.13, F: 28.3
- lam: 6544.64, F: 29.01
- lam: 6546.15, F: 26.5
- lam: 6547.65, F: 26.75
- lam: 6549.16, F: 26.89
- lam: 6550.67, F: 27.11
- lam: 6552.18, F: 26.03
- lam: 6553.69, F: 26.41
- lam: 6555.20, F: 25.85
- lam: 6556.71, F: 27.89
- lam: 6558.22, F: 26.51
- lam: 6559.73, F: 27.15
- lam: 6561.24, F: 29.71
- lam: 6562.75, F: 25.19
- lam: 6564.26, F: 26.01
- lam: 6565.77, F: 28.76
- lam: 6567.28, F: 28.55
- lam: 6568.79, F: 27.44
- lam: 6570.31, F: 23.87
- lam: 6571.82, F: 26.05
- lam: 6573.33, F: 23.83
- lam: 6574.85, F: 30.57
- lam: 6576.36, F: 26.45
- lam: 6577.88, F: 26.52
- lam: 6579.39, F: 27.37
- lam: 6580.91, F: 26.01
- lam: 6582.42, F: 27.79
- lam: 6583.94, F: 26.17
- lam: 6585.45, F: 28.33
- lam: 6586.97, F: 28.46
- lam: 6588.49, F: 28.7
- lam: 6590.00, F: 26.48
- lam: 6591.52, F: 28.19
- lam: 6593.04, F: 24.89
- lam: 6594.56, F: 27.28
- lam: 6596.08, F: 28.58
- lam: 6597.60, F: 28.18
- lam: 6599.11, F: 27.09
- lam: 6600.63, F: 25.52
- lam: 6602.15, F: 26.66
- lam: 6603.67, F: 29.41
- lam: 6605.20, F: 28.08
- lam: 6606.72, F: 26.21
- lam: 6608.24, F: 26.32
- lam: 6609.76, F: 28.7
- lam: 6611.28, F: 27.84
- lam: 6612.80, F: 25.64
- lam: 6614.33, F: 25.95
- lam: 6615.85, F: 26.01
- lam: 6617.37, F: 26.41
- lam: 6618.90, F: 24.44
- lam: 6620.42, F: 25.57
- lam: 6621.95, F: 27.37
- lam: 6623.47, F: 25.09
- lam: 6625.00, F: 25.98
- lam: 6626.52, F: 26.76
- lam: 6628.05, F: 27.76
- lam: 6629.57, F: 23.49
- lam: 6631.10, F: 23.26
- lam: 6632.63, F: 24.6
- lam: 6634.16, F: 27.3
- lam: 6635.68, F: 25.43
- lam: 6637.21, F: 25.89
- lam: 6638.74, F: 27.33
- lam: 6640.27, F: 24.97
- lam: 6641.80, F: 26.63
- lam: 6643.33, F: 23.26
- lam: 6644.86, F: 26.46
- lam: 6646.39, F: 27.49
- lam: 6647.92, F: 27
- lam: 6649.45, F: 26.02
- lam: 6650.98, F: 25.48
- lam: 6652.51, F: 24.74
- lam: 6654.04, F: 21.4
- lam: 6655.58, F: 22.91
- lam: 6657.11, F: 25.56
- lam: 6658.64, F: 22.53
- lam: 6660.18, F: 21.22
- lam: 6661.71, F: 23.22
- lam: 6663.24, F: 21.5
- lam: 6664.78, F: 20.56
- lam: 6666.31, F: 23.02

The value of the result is -1.88 angstrom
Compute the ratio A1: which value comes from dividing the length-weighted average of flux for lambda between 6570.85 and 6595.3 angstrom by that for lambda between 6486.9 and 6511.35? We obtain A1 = 1.1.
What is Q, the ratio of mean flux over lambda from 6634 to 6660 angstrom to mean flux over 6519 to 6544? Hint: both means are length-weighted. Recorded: 0.9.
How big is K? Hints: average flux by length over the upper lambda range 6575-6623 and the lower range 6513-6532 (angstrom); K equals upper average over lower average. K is 0.97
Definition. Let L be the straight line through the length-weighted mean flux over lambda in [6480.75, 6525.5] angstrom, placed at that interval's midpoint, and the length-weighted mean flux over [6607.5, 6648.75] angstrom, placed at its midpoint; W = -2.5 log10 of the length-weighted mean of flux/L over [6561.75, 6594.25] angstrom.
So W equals -0.03 mag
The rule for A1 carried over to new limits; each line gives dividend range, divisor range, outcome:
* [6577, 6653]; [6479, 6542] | 0.99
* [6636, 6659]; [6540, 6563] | 0.92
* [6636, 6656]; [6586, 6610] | 0.93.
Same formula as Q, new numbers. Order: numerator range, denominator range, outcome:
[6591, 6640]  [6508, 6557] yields 0.95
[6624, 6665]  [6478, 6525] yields 0.95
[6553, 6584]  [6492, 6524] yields 1.02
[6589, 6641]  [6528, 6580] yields 0.96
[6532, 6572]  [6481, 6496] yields 1.11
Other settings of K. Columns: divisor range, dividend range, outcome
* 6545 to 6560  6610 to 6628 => 0.98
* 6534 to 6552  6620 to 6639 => 0.93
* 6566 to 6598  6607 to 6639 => 0.96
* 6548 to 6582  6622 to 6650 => 0.96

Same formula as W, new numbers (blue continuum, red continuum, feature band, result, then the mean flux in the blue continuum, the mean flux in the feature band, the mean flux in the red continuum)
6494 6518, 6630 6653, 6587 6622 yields -0.04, 26.4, 27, 25.7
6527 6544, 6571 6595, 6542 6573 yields 0.03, 28.6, 27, 27.1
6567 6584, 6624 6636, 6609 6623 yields -0.02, 26.7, 26.4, 25.6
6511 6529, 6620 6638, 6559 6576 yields -0.01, 27.7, 27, 25.7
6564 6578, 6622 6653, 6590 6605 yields -0.03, 26.8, 27.3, 25.8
